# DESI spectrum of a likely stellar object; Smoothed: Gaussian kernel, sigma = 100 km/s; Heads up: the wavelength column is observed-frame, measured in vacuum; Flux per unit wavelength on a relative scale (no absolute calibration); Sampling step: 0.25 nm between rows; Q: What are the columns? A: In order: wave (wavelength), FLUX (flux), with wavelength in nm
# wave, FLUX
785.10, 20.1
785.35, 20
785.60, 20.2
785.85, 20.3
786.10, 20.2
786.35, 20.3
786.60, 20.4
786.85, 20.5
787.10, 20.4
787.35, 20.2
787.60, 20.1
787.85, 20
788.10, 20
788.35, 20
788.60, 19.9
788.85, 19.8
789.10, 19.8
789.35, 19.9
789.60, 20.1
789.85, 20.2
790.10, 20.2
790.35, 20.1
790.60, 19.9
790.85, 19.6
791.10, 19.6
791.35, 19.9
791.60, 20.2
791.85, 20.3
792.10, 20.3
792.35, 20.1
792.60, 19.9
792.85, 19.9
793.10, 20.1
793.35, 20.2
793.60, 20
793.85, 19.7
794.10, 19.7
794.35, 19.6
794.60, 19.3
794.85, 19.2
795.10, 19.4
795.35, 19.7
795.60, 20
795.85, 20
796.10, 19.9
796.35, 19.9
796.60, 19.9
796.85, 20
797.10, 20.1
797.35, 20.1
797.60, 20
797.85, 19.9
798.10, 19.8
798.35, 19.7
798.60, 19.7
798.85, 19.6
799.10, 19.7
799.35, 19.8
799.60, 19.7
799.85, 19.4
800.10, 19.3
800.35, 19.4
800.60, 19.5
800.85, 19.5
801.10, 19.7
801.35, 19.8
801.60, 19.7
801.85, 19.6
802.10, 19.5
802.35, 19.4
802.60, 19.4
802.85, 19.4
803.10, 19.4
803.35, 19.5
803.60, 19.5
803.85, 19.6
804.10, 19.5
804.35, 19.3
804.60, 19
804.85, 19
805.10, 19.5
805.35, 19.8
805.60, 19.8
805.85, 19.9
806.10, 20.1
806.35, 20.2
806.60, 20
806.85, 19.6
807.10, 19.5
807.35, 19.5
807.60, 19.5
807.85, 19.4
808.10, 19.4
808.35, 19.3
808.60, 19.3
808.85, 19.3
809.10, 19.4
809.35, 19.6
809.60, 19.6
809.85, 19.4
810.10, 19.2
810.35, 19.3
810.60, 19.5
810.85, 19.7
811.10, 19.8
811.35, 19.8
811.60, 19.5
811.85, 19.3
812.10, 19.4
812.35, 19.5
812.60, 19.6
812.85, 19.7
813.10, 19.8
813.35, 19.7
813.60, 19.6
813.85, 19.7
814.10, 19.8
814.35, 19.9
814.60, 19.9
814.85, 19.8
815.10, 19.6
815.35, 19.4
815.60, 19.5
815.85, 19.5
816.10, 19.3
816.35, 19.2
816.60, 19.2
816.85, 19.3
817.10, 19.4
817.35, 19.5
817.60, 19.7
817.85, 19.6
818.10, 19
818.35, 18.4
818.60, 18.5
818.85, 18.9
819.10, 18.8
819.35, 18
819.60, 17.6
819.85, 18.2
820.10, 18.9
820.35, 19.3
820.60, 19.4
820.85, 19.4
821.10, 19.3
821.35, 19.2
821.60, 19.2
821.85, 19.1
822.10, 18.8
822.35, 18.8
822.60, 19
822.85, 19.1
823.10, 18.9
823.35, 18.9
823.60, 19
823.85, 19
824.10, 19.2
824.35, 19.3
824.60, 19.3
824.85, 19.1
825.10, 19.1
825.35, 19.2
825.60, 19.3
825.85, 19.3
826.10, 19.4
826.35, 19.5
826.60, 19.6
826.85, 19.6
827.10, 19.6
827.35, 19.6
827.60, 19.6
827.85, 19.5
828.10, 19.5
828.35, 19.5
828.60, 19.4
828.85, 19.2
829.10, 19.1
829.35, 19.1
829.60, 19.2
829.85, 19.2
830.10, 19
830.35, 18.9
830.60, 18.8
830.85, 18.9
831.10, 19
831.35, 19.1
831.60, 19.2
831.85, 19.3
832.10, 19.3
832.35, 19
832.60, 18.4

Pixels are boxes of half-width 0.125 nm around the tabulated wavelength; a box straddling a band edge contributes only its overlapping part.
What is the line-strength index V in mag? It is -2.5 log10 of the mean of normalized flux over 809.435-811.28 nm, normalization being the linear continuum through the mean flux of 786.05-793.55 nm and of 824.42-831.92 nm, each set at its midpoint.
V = 0.01 mag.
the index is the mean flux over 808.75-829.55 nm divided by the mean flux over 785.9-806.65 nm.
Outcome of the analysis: 0.97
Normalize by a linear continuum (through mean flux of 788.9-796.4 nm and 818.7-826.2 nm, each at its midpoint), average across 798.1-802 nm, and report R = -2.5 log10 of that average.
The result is 0.00 mag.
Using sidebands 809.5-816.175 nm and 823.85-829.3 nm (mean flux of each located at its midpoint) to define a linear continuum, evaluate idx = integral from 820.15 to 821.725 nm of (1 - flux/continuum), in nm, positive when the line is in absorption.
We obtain 0.01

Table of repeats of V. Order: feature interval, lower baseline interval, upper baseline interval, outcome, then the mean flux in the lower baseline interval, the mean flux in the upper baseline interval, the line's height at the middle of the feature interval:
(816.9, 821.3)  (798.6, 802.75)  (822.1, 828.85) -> 0.02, 19.6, 19.3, 19.3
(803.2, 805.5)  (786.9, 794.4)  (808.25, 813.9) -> 0.01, 20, 19.5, 19.7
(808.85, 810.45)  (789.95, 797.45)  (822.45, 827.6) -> 0.01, 19.9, 19.3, 19.6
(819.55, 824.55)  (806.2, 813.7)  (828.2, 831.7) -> 0.02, 19.5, 19.1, 19.3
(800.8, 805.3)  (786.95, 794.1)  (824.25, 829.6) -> 0.02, 20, 19.4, 19.8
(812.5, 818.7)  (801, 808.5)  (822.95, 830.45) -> 0.00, 19.6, 19.3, 19.4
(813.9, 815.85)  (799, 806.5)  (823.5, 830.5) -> -0.01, 19.6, 19.3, 19.4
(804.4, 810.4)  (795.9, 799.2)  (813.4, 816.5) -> 0.01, 19.9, 19.6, 19.7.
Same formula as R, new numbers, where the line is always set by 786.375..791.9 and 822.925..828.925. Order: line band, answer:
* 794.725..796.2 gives 0.012 mag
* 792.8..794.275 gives 0.002 mag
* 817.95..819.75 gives 0.057 mag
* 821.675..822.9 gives 0.024 mag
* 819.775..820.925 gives 0.021 mag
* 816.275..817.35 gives 0.011 mag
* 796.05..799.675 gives 0.001 mag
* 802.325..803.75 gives 0.019 mag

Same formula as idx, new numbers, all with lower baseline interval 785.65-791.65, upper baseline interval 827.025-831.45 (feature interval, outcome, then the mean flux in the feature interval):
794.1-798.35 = 0.02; 19.8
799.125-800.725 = 0.02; 19.5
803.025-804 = 0.01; 19.5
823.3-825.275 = 0.02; 19.1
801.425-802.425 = 0.01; 19.6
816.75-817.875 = 0.00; 19.5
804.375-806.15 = 0.02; 19.5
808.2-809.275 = 0.02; 19.3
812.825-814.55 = -0.02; 19.8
